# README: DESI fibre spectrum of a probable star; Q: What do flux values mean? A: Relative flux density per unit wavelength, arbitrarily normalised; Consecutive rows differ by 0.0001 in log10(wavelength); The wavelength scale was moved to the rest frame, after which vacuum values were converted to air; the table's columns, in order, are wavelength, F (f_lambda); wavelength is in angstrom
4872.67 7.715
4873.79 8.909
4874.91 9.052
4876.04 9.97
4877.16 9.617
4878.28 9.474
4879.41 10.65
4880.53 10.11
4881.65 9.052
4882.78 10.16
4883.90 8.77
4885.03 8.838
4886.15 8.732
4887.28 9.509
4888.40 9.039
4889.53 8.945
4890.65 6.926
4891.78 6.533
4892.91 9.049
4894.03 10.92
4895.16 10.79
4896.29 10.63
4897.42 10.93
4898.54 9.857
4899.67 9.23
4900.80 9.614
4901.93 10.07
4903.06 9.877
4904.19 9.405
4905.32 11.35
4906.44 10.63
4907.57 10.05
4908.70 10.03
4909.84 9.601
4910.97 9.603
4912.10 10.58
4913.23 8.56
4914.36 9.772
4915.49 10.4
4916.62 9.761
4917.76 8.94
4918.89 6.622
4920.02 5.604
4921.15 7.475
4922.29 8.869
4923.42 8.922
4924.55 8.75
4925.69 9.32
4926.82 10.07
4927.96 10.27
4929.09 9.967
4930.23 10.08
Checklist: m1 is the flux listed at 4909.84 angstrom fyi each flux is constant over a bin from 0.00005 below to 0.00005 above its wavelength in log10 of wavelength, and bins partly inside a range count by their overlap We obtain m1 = 9.601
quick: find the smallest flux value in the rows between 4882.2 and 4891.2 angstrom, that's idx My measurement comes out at 6.926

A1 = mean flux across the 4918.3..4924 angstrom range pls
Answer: 7.52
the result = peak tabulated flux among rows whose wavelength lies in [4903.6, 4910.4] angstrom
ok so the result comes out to 11.35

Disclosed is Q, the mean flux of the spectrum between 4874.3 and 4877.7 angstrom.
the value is 9.53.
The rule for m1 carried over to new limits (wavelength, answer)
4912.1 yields 10.58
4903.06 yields 9.877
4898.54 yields 9.857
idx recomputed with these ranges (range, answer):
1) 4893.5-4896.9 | 10.63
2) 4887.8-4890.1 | 8.945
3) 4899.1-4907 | 9.23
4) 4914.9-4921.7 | 5.604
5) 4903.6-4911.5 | 9.405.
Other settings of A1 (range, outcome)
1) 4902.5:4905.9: 10.2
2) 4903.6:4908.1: 10.4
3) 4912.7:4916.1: 9.61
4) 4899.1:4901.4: 9.41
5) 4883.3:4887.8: 8.97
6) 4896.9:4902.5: 9.94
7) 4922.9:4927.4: 9.26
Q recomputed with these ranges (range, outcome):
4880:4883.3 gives 9.76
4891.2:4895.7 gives 9.3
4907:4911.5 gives 9.8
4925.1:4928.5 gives 9.86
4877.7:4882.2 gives 9.83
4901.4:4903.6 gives 9.97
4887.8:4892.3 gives 7.89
